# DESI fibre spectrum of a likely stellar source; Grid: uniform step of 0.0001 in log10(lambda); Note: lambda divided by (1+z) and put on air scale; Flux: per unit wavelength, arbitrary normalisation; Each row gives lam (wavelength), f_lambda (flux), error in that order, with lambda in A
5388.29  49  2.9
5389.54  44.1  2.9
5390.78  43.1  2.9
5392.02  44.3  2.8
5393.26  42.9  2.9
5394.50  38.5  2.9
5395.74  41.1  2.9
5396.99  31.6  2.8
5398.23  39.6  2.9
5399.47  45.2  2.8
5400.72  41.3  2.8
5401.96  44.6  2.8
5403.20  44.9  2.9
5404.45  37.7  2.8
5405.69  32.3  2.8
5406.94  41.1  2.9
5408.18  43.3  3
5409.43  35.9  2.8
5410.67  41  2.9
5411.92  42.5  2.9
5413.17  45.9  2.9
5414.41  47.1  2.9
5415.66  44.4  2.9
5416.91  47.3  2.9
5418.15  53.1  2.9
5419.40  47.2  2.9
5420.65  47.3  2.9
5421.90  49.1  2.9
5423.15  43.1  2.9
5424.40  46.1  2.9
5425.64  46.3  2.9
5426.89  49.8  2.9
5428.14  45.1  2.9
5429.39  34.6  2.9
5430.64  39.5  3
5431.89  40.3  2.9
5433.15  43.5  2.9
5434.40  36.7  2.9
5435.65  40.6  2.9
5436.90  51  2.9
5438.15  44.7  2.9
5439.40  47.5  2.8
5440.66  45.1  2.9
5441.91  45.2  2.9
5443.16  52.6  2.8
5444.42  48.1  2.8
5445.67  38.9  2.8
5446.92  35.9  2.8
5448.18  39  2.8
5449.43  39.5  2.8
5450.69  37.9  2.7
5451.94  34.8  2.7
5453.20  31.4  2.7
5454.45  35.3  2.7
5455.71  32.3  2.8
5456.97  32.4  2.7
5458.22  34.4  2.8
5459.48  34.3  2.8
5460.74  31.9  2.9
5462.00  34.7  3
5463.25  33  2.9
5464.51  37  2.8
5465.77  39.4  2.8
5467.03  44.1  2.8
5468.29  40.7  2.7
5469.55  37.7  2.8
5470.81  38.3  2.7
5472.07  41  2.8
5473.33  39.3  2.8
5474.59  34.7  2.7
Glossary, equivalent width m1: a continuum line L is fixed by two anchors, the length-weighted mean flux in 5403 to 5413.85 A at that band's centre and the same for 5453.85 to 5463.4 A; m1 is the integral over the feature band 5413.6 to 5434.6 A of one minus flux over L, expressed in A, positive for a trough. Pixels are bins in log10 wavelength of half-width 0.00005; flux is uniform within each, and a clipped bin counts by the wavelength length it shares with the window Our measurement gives -3.6 A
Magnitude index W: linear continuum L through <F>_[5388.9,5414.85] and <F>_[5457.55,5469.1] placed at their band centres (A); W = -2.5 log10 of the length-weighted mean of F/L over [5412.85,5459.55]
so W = -0.097 mag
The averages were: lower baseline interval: 41.3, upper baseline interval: 36.6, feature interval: 42.4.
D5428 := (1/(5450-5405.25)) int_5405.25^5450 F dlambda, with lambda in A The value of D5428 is 43.7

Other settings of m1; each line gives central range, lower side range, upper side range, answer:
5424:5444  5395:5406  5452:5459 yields -4.7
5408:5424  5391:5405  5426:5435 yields -1.5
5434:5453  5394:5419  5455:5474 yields -1.8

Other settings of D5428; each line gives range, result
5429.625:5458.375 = 40.3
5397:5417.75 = 42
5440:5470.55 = 38.1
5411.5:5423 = 47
